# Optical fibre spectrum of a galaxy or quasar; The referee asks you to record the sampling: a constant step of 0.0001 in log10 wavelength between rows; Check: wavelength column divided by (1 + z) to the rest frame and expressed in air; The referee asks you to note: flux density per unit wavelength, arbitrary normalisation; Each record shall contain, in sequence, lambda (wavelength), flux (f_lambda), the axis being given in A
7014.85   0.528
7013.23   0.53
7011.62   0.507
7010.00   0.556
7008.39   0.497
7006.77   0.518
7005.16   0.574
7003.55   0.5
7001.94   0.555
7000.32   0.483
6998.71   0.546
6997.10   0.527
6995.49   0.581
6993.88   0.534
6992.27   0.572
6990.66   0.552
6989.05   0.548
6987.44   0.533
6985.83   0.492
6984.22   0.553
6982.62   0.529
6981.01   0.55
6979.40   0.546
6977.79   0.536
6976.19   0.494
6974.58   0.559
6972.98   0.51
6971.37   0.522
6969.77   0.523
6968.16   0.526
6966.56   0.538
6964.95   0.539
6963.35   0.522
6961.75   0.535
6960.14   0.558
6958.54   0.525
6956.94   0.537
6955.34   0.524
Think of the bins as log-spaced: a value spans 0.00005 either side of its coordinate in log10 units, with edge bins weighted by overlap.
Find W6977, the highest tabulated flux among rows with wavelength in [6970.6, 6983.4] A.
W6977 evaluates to 0.559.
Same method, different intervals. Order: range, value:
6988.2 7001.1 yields 0.581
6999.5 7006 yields 0.574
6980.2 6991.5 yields 0.553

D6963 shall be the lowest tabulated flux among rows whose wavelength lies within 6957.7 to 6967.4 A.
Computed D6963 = 0.522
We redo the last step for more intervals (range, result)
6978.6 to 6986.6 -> 0.492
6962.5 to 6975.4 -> 0.51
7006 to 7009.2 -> 0.497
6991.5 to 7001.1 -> 0.483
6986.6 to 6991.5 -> 0.533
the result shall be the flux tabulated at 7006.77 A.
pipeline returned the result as 0.518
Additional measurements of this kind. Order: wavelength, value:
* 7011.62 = 0.507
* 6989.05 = 0.548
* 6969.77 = 0.523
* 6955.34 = 0.524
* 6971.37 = 0.522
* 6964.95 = 0.539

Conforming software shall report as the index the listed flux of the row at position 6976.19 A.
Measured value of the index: 0.494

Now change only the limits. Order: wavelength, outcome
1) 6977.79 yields 0.536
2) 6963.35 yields 0.522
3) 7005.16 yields 0.574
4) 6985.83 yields 0.492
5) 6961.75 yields 0.535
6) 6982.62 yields 0.529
